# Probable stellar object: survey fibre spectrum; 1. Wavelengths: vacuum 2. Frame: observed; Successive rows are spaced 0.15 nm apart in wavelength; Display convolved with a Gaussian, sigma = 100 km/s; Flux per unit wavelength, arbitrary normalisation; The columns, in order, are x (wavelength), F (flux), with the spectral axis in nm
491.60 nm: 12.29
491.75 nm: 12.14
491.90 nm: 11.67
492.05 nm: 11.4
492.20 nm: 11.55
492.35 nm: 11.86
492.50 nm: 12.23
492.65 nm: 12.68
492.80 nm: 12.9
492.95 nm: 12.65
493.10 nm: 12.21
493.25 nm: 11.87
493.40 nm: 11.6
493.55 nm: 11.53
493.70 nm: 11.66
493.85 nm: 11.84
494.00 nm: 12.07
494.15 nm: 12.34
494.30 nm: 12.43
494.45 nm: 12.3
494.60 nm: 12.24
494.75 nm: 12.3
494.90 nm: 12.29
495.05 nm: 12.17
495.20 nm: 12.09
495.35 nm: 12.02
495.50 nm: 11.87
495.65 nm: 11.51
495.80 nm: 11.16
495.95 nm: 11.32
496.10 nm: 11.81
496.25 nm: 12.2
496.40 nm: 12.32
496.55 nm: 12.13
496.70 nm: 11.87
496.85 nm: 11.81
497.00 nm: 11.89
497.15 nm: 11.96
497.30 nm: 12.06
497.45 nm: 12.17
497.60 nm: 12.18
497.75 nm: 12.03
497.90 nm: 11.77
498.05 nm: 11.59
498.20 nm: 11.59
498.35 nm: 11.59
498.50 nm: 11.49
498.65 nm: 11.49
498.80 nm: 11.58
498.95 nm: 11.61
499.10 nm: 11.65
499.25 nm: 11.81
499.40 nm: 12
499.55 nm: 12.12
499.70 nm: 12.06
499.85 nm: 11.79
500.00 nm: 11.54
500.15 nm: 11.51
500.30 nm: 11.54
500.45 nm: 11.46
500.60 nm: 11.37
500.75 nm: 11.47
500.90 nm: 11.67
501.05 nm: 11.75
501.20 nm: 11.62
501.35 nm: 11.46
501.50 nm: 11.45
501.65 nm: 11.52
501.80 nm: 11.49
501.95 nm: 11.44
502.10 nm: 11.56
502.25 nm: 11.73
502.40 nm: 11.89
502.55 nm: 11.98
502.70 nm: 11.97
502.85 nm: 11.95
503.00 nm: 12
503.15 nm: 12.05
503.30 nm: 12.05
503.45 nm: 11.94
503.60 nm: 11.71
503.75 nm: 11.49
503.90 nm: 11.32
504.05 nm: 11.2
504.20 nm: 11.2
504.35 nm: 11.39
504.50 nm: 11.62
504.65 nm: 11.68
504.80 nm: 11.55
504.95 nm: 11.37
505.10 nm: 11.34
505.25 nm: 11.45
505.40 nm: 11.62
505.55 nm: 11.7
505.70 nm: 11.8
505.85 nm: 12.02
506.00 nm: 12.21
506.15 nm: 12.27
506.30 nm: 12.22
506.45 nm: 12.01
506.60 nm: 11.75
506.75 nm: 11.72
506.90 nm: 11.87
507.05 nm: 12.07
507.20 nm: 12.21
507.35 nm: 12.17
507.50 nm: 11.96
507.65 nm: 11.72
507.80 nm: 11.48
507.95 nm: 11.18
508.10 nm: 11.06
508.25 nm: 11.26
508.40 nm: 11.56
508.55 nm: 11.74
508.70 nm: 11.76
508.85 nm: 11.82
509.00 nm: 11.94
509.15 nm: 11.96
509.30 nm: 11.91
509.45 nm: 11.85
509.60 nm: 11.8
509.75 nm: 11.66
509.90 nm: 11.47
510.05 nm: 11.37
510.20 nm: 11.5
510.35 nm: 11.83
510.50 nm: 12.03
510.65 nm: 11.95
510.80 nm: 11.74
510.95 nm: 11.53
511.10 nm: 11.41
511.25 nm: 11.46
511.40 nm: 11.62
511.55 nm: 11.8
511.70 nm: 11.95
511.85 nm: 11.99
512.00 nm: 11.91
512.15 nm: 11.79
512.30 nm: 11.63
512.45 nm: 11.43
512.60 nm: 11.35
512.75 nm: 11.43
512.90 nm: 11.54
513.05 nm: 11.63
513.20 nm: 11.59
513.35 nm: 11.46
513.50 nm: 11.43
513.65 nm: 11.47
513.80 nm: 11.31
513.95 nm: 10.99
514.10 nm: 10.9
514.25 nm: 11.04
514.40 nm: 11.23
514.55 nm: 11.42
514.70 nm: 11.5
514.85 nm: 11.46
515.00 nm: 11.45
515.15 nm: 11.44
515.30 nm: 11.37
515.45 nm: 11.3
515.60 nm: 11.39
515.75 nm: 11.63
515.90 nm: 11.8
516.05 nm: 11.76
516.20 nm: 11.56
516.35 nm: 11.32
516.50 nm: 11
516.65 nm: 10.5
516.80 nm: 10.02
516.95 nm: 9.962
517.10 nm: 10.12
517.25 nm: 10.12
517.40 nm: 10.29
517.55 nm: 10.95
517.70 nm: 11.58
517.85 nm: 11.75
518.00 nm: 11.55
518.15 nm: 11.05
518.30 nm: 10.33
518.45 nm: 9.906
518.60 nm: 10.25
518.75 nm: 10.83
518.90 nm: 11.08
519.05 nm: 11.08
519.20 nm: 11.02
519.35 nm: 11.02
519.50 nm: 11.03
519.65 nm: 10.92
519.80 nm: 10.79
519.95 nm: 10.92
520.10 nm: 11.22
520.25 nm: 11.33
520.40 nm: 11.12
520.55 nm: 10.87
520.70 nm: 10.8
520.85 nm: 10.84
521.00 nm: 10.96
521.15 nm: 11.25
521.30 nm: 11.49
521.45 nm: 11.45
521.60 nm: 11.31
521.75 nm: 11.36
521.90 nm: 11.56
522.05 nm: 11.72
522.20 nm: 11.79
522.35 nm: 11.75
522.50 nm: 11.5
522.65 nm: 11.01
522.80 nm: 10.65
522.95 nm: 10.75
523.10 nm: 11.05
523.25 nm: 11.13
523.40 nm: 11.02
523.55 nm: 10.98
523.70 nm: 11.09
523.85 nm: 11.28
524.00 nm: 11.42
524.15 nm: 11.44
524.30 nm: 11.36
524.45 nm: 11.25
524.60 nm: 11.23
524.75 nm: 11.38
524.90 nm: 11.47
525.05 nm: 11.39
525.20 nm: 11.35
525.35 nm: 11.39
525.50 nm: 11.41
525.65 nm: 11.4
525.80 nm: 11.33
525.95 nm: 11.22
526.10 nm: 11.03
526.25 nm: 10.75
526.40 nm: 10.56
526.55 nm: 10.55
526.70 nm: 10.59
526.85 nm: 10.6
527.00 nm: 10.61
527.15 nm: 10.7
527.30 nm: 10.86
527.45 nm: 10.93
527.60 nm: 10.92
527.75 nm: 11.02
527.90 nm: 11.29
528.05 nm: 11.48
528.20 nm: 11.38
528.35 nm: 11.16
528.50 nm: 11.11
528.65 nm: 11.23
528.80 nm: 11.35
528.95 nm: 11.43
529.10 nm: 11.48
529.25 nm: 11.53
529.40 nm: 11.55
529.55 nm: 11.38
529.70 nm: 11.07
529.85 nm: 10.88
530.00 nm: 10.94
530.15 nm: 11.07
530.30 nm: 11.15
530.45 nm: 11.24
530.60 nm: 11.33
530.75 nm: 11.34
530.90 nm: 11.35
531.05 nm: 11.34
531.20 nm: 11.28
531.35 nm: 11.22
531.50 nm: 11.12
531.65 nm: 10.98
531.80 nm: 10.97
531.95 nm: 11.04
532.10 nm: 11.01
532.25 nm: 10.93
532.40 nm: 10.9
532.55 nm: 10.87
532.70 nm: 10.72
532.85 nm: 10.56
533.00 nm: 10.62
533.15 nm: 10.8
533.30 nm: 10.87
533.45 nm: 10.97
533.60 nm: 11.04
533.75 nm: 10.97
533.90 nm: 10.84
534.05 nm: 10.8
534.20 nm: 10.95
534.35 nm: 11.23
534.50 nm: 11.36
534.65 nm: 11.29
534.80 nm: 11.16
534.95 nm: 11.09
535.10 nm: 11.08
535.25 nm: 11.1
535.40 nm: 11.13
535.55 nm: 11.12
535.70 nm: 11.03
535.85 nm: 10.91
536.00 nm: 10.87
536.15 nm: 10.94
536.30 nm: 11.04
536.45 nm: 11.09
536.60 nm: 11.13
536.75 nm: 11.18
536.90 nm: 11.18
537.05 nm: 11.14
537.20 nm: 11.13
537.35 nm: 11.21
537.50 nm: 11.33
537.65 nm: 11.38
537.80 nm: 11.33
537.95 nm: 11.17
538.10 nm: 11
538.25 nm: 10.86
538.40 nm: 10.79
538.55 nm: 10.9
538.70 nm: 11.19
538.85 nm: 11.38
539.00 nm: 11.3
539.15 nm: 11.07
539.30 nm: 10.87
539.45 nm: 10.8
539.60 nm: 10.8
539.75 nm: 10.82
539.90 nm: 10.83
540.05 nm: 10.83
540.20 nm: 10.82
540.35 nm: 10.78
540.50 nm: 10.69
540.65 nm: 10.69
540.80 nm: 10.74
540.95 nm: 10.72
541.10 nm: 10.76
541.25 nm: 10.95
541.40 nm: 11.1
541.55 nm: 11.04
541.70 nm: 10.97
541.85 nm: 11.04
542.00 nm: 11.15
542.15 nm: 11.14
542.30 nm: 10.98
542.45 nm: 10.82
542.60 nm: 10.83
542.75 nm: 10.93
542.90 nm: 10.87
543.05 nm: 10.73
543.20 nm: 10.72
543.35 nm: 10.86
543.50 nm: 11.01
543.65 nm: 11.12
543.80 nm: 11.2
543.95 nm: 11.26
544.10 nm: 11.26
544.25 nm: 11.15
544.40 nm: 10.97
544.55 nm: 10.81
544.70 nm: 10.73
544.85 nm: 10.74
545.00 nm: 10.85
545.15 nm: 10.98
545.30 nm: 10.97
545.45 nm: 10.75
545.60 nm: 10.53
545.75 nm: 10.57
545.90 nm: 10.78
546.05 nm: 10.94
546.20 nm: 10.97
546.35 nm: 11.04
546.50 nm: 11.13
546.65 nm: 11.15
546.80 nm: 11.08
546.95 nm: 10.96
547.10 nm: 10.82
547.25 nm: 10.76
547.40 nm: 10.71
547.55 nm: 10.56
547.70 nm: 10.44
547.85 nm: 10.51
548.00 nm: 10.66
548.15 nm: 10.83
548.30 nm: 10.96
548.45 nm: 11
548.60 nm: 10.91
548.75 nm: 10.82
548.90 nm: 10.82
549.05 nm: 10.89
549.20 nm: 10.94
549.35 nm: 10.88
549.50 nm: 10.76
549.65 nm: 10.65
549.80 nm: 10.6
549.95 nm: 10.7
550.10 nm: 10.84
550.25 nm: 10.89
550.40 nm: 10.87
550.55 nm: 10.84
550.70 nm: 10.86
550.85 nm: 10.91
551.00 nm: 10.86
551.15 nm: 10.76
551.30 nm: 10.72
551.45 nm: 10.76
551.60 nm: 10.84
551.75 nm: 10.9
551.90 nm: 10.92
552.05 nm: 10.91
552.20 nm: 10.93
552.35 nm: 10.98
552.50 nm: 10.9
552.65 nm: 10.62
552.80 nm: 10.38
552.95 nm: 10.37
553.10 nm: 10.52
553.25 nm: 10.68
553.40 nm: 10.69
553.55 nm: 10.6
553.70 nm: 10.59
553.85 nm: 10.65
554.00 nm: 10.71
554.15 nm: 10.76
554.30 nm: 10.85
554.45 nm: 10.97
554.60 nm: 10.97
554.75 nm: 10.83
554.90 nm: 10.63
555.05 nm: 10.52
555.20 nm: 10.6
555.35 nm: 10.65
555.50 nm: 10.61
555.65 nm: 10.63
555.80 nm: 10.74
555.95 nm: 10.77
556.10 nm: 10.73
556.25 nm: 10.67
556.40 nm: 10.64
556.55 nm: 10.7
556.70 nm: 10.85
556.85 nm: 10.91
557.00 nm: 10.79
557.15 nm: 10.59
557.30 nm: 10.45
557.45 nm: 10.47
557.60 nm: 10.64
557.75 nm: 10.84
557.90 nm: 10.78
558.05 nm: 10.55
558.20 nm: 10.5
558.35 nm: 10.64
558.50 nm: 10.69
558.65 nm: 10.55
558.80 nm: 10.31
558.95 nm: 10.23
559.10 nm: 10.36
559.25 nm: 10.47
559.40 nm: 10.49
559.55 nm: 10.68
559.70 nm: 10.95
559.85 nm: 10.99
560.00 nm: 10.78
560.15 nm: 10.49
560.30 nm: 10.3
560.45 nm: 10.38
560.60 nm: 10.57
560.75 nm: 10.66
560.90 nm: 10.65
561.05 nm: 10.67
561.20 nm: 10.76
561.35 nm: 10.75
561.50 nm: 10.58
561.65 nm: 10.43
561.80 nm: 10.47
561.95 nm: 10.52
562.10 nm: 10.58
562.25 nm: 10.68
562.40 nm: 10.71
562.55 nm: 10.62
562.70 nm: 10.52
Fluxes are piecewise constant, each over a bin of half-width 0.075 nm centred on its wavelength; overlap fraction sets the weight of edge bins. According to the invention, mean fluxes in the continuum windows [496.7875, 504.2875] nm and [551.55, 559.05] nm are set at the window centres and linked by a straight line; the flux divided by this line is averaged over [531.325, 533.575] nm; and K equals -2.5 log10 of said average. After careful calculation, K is 0.02 mag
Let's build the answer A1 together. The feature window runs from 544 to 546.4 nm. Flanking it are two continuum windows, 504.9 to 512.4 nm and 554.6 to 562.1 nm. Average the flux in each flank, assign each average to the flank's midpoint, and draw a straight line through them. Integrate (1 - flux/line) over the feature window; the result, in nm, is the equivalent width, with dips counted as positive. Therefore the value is 0.009 nm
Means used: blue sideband 11.7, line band 10.9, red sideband 10.6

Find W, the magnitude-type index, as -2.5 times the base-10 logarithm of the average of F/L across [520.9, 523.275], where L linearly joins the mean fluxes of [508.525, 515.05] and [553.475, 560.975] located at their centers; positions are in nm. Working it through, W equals 0.01 mag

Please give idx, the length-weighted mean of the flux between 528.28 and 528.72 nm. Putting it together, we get 11.2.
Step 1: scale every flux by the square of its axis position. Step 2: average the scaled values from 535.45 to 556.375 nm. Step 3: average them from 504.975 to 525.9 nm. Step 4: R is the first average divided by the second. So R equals 1.1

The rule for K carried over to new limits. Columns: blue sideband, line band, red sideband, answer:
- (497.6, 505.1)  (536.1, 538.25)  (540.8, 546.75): -0.010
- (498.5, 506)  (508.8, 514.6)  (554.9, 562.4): -0.010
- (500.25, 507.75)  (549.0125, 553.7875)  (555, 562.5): 0.000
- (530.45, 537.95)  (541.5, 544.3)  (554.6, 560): -0.009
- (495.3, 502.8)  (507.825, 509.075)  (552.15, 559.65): 0.002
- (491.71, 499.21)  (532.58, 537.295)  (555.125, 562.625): 0.010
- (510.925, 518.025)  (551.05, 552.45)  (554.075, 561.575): -0.011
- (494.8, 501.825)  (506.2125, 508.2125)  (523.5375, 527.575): -0.023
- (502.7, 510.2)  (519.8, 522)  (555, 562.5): 0.024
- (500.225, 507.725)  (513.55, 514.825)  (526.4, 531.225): 0.022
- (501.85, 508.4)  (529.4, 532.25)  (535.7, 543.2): 0.001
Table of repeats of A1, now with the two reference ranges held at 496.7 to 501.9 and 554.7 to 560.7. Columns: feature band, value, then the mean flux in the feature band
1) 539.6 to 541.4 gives 0.02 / 10.8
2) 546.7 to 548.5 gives 0.01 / 10.8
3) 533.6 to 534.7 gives 0.00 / 11.1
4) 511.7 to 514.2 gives -0.01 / 11.5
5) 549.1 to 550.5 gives 0.00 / 10.8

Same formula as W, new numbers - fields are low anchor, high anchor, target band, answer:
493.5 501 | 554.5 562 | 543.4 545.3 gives -0.01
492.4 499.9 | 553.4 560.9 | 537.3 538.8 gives -0.01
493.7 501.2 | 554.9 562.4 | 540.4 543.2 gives 0.01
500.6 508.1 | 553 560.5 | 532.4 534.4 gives 0.03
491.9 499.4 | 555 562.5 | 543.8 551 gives 0.00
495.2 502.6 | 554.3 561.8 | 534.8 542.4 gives 0.00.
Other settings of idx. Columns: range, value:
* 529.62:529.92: 11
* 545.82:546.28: 10.9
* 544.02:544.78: 11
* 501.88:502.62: 11.7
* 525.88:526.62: 10.8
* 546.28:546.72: 11.1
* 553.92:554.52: 10.8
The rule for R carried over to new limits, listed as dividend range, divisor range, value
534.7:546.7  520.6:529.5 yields 1.04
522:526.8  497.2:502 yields 1.05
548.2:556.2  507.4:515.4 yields 1.09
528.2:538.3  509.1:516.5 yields 1.04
